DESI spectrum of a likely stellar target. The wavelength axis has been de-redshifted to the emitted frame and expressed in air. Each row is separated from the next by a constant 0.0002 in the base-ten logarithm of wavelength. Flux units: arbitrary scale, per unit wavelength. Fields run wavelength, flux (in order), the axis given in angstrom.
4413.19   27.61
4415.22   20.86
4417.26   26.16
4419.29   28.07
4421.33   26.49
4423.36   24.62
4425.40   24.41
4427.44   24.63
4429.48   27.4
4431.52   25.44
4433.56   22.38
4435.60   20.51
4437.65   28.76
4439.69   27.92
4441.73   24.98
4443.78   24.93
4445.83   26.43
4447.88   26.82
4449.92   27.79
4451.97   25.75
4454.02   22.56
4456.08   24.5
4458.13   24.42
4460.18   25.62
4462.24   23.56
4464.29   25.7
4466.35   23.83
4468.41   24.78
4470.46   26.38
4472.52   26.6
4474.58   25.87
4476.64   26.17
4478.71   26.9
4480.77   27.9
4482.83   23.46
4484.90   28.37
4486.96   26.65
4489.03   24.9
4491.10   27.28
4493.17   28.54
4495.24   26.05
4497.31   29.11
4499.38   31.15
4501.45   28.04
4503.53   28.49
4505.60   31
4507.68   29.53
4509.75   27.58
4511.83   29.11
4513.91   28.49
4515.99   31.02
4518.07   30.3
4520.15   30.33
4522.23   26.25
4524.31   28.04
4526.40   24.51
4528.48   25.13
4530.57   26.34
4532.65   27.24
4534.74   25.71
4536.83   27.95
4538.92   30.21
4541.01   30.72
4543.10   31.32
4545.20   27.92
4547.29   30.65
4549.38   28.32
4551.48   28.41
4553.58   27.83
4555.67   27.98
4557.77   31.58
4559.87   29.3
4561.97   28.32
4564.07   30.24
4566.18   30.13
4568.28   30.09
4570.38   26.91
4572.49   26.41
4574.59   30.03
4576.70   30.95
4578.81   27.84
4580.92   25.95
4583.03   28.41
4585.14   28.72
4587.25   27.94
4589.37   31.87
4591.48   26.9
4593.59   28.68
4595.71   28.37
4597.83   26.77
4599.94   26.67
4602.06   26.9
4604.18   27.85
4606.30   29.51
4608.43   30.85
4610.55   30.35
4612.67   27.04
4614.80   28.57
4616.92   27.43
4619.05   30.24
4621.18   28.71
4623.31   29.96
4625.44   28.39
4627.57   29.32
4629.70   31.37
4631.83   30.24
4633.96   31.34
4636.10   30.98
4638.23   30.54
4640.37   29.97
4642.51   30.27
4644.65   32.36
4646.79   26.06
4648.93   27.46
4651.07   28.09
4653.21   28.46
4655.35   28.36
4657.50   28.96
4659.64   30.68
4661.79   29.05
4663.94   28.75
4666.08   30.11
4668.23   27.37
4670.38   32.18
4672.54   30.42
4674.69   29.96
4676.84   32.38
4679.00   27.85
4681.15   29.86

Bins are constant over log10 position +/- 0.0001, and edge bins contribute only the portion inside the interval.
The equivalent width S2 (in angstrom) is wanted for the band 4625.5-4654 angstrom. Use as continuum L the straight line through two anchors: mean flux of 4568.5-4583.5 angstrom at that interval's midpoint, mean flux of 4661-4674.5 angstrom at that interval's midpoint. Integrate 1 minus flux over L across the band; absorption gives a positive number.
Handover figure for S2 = -0.47 angstrom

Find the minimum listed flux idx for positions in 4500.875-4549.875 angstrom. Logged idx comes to 24.51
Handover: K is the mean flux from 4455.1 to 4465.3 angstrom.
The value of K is 24.8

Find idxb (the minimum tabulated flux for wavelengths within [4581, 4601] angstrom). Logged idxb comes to 26.67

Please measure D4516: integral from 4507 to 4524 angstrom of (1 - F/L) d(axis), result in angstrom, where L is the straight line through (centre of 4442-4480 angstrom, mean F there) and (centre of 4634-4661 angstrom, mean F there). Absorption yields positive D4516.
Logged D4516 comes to -1.5 angstrom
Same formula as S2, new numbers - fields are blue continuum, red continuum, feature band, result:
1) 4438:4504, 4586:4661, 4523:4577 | -1.5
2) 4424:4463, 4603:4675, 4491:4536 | -2.5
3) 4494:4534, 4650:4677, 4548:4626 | 0.6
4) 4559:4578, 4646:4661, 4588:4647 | -1.1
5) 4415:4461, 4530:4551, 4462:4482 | 0.5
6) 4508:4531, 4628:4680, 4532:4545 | -0.3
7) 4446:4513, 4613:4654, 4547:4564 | -0.6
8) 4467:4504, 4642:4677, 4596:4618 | 0.3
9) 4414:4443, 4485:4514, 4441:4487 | 1.9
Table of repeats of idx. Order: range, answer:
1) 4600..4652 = 26.06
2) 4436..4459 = 22.56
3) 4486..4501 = 24.9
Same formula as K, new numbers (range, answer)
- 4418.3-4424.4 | 26.4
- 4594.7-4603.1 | 27.2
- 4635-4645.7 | 30.8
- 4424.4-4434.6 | 24.8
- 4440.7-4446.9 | 25.4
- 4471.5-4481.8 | 26.7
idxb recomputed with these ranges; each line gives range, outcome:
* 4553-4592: 25.95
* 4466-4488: 23.46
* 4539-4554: 27.83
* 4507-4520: 27.58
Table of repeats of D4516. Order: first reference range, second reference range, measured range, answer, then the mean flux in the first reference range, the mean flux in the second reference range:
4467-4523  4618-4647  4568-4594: 0.7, 27.8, 30.1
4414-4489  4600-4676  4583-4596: -0.2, 25.5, 29.3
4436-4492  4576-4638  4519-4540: 0.0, 25.8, 28.9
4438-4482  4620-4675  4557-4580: -1.0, 25.7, 29.6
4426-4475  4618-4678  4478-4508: -1.8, 25.3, 29.7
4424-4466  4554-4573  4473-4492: 0.0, 25.2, 29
